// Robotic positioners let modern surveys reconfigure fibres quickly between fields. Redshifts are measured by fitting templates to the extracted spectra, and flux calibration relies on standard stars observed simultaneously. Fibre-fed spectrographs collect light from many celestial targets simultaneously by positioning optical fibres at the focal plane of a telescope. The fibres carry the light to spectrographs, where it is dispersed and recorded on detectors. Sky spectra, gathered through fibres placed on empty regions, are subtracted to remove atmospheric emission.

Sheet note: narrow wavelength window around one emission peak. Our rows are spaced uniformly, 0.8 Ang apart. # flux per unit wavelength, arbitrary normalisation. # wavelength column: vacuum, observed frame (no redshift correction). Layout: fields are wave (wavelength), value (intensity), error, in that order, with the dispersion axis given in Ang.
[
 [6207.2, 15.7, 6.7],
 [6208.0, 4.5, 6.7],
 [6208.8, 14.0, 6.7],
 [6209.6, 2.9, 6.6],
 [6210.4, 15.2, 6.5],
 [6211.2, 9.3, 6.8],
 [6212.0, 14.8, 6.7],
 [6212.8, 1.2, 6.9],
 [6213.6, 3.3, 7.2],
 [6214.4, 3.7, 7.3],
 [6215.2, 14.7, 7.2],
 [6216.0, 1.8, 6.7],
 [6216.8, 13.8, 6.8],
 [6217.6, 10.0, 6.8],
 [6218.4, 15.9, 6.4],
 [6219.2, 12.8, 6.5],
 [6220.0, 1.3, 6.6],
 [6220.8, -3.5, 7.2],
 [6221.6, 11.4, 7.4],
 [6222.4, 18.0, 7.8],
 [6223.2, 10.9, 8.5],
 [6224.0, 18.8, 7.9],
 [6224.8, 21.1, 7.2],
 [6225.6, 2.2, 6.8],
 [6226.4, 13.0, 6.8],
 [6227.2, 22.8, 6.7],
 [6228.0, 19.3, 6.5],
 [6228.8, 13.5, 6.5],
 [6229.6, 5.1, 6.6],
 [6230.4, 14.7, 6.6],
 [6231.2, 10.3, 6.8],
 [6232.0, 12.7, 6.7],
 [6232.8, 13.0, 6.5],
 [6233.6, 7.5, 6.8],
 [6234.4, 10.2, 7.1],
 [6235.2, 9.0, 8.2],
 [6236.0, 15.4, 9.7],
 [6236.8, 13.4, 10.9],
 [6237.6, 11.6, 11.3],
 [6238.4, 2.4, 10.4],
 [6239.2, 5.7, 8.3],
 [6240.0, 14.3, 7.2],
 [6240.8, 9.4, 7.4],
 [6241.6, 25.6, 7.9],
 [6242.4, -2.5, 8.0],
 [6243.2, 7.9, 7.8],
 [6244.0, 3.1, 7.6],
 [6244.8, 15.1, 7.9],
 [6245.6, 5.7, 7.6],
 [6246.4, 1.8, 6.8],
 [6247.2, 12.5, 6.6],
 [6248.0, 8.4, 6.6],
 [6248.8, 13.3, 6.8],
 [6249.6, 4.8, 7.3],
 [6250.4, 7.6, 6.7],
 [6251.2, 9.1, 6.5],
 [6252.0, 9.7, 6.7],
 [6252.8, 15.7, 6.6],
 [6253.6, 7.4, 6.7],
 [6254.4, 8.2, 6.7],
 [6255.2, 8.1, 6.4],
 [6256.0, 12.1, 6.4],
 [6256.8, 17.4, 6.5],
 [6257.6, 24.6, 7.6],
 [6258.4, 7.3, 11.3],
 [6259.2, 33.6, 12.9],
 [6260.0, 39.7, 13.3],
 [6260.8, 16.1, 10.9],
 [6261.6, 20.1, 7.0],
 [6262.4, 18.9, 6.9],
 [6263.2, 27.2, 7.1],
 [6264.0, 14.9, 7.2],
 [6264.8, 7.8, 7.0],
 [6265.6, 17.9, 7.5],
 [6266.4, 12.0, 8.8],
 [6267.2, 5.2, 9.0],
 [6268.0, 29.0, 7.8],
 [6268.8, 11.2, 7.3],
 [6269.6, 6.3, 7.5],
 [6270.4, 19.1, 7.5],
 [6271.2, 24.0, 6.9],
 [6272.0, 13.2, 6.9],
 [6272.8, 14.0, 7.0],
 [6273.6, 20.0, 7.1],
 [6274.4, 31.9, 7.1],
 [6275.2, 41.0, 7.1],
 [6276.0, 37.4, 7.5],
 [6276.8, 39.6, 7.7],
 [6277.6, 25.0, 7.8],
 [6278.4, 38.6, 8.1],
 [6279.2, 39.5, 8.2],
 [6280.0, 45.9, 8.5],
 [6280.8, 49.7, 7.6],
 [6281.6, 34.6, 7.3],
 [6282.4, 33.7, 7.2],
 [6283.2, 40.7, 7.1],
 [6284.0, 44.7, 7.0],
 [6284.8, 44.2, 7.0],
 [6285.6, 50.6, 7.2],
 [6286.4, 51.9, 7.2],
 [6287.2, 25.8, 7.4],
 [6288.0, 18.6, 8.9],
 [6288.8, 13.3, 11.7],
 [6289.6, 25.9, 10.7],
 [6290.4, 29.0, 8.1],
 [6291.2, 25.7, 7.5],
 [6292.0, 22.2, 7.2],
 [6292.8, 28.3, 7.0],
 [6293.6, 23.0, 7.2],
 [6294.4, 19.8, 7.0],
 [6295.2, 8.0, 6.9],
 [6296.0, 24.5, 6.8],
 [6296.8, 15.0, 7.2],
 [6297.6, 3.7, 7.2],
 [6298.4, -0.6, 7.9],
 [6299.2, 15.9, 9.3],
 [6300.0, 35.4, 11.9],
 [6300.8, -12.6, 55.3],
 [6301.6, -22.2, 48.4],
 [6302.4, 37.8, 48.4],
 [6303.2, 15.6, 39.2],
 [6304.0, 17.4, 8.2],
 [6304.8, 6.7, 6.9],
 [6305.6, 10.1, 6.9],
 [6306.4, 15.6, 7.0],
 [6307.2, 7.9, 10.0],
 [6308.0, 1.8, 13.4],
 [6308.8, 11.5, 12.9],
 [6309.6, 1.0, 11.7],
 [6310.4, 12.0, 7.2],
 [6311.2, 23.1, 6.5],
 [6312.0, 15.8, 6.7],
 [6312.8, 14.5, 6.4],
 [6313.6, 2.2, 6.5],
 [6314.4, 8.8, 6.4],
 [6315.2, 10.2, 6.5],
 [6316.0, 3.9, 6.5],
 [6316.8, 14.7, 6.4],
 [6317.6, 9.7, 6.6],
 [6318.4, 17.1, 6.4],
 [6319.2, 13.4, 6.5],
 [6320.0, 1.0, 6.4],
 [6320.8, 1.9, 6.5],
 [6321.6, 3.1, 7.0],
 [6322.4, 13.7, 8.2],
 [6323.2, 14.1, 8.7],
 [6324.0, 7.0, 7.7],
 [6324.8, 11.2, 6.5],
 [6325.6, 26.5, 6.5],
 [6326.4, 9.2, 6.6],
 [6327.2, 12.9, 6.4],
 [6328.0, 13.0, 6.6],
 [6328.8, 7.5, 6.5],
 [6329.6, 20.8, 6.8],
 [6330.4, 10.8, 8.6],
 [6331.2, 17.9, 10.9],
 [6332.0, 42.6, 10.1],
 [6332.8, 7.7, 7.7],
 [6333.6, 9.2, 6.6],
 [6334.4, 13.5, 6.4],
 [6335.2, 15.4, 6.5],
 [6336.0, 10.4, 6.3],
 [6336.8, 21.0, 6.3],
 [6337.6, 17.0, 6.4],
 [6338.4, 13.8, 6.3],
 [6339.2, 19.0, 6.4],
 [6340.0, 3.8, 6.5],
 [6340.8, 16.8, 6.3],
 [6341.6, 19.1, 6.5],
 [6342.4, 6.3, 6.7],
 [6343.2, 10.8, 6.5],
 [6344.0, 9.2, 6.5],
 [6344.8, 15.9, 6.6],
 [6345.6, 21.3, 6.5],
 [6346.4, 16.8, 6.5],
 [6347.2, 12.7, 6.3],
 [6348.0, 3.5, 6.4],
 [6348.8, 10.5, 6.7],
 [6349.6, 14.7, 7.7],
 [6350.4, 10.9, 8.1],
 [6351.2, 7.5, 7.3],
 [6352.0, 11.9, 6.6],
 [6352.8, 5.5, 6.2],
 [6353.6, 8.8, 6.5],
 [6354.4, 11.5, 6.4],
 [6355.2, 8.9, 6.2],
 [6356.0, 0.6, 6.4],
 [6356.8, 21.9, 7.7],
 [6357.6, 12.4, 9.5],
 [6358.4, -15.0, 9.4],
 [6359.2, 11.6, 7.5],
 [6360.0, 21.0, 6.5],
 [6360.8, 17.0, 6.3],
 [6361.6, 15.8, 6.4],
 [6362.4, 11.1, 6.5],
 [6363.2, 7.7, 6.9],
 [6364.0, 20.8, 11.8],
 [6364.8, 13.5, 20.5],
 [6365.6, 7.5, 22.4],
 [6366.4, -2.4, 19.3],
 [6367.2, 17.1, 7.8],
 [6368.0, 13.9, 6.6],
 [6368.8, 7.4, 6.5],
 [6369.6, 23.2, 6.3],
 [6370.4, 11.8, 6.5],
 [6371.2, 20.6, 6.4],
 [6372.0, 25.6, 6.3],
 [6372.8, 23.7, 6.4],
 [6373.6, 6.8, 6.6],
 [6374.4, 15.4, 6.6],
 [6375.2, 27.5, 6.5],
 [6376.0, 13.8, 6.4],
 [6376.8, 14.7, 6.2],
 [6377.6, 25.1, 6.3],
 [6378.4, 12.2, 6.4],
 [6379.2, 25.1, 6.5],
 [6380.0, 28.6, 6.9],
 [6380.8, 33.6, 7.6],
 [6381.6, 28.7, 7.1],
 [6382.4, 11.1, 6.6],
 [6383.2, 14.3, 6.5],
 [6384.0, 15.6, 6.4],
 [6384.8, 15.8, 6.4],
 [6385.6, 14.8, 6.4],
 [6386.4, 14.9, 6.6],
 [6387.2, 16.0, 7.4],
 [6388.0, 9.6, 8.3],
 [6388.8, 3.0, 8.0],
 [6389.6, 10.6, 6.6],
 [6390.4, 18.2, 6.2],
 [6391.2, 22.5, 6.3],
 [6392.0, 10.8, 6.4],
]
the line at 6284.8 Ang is [O II]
